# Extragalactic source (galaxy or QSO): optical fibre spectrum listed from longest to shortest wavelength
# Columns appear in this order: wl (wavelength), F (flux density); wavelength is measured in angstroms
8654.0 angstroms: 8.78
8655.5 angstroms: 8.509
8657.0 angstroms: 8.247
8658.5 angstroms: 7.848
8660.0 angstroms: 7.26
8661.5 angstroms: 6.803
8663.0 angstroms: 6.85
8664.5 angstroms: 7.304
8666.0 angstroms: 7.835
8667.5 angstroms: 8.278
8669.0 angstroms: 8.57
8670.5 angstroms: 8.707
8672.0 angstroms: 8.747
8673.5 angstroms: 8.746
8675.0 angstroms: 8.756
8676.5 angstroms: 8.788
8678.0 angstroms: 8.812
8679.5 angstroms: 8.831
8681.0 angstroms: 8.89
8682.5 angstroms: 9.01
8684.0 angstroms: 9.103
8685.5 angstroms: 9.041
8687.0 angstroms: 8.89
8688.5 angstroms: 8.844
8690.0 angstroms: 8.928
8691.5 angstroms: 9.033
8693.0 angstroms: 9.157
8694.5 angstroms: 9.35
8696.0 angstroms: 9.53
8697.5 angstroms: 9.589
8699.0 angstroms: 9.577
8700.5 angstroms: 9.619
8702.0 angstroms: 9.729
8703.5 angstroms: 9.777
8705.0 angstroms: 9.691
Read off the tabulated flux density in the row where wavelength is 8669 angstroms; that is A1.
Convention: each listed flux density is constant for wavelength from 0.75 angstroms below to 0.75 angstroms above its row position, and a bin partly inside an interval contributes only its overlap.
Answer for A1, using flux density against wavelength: 8.57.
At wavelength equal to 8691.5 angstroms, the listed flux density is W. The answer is 9.033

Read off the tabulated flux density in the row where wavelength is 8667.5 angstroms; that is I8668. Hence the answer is 8.278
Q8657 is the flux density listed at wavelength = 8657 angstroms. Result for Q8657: 8.247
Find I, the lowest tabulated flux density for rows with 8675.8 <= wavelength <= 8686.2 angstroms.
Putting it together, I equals 8.788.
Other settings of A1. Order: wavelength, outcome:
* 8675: 8.756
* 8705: 9.691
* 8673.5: 8.746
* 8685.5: 9.041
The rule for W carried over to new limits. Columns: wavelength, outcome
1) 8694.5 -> 9.35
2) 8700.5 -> 9.619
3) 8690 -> 8.928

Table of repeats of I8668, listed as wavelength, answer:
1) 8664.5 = 7.304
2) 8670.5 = 8.707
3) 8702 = 9.729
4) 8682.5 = 9.01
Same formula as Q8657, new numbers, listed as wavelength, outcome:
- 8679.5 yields 8.831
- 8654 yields 8.78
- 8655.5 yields 8.509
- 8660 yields 7.26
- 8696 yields 9.53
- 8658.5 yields 7.848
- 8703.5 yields 9.777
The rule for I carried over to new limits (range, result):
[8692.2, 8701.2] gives 9.157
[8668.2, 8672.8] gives 8.57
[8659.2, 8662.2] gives 6.803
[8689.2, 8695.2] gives 8.928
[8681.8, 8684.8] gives 9.01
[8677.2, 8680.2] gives 8.812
